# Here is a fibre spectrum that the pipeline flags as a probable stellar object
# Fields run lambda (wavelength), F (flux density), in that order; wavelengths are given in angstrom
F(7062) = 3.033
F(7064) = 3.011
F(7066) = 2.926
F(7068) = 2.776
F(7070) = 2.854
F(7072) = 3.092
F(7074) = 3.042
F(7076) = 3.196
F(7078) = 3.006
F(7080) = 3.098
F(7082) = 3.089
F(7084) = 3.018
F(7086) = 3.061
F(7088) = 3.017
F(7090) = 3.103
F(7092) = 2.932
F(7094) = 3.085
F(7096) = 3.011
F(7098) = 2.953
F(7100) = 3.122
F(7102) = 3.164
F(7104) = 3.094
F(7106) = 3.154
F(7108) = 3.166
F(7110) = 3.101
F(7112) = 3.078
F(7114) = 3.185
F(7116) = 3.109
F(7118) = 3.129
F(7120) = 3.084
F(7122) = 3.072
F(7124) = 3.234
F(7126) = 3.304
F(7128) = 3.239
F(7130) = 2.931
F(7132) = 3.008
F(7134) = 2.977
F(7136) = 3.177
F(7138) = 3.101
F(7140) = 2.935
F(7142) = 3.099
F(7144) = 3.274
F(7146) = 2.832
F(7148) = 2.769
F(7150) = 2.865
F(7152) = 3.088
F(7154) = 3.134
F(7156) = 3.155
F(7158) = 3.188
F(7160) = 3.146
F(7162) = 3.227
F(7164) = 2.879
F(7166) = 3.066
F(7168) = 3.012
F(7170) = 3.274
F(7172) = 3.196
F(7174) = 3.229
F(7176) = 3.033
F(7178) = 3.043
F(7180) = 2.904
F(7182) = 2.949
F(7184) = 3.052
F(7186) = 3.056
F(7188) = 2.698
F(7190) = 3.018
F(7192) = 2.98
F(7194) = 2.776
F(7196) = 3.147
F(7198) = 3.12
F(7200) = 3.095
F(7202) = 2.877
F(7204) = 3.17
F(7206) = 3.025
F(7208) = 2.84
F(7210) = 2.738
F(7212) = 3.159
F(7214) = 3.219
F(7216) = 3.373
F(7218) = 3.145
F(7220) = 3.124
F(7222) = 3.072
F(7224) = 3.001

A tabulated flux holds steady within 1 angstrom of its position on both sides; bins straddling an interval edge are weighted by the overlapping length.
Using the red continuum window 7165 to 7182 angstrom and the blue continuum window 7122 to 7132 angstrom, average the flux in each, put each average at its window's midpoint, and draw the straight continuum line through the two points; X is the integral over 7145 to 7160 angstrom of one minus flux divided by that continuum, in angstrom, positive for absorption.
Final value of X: 0.5 angstrom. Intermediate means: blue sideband 3.15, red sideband 3.09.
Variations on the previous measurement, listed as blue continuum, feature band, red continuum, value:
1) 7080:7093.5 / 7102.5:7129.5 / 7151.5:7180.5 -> -0.7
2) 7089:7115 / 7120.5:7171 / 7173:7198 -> -0.7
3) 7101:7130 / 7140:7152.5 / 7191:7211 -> 0.4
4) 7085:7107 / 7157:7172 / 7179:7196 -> -0.7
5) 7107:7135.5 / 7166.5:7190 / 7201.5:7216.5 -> 0.2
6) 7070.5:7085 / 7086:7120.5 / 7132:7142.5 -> -0.3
